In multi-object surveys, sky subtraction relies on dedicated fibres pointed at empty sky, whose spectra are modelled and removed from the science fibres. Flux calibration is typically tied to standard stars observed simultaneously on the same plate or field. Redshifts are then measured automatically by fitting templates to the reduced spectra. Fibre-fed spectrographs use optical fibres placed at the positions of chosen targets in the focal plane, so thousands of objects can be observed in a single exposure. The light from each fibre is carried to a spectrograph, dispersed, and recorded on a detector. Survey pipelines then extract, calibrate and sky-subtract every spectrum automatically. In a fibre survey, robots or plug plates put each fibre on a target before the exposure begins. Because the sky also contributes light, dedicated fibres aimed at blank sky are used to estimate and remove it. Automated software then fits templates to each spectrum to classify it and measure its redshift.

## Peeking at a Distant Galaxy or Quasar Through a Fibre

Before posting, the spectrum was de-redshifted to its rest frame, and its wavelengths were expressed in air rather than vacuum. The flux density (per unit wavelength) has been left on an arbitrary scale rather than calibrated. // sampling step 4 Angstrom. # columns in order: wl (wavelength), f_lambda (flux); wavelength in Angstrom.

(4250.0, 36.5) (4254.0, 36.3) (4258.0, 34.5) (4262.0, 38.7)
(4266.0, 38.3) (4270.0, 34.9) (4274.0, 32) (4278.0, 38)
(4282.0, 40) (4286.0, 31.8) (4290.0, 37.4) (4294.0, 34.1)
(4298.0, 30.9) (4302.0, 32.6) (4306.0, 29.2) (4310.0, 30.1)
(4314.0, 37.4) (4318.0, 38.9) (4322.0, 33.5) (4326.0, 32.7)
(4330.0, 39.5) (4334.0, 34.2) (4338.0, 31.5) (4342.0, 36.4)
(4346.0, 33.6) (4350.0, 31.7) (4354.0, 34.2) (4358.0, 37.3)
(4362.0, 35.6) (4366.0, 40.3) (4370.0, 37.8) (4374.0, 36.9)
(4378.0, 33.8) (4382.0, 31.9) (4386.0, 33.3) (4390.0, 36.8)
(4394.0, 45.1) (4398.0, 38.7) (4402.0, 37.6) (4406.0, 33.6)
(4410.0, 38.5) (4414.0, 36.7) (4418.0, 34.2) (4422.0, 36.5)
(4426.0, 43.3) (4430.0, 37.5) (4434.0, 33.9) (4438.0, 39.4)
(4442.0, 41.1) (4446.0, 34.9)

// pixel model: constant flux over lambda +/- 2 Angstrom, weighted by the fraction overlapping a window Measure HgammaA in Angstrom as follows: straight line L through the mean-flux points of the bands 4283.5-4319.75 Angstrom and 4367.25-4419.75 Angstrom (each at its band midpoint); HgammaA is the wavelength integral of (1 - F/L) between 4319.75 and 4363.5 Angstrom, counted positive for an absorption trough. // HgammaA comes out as 0.4 Angstrom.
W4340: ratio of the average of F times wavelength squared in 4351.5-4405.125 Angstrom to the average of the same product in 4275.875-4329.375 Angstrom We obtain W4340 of 1.10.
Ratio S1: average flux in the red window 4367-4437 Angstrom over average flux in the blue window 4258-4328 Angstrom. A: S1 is 1.06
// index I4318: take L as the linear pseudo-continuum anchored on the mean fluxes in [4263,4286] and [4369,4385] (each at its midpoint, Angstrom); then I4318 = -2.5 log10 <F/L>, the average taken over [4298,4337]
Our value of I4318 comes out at 0.05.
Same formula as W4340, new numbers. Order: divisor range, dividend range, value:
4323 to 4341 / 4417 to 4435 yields 1.13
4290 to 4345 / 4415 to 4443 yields 1.17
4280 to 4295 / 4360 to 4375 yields 1.09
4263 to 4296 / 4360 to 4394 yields 1.06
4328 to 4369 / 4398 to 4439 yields 1.08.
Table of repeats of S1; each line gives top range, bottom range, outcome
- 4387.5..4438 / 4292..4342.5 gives 1.11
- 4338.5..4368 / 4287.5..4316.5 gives 1.07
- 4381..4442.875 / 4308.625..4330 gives 1.07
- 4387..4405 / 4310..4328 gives 1.11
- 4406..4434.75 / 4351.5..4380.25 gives 1.02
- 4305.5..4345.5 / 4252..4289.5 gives 0.96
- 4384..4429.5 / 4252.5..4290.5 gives 1.04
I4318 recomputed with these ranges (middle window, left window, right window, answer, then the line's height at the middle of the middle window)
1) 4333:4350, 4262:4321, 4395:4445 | 0.07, 35.9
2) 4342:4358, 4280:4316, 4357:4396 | 0.05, 35.8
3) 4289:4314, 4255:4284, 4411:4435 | 0.13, 36.7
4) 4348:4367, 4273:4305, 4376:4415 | 0.01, 35.9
